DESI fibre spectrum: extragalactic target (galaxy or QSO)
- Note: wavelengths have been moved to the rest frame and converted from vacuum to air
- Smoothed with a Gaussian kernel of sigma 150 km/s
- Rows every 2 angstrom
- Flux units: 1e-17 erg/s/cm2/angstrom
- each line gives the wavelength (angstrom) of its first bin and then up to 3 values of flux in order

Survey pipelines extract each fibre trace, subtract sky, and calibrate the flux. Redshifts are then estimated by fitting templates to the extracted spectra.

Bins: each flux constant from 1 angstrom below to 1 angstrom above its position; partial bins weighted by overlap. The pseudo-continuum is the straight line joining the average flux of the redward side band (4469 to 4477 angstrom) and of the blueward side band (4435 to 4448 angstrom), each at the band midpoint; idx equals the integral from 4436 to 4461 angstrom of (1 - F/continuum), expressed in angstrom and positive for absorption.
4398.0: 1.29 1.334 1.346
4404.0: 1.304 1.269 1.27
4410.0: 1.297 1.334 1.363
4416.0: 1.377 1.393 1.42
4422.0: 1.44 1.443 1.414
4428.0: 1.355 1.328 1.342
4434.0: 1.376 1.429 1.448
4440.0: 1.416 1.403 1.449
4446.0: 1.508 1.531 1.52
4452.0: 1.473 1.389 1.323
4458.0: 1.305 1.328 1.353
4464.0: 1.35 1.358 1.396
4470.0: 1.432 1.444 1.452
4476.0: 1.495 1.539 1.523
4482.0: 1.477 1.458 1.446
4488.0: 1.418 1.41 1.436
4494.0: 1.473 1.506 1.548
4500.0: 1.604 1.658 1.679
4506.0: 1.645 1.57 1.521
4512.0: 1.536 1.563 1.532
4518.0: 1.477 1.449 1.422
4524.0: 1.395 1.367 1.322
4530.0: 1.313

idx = 0.45 angstrom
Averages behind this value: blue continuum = 1.45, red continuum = 1.46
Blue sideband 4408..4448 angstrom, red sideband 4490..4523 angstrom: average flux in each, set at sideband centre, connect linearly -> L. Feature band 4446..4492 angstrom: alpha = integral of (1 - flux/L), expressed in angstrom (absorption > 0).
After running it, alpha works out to 1.21 angstrom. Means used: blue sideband 1.4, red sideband 1.53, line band 1.43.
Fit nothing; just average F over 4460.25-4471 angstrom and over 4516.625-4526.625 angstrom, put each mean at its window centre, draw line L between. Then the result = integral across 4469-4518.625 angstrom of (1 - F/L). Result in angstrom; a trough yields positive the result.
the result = -4.0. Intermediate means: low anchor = 1.37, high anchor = 1.43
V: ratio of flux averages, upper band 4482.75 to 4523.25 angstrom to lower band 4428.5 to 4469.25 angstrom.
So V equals 1.08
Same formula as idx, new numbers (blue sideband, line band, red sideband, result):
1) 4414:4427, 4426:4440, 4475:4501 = 0.4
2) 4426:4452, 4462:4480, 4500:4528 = 0.4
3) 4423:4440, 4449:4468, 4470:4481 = 0.9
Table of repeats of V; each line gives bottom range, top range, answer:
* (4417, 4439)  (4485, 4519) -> 1.09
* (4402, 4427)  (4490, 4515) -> 1.14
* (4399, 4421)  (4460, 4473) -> 1.04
